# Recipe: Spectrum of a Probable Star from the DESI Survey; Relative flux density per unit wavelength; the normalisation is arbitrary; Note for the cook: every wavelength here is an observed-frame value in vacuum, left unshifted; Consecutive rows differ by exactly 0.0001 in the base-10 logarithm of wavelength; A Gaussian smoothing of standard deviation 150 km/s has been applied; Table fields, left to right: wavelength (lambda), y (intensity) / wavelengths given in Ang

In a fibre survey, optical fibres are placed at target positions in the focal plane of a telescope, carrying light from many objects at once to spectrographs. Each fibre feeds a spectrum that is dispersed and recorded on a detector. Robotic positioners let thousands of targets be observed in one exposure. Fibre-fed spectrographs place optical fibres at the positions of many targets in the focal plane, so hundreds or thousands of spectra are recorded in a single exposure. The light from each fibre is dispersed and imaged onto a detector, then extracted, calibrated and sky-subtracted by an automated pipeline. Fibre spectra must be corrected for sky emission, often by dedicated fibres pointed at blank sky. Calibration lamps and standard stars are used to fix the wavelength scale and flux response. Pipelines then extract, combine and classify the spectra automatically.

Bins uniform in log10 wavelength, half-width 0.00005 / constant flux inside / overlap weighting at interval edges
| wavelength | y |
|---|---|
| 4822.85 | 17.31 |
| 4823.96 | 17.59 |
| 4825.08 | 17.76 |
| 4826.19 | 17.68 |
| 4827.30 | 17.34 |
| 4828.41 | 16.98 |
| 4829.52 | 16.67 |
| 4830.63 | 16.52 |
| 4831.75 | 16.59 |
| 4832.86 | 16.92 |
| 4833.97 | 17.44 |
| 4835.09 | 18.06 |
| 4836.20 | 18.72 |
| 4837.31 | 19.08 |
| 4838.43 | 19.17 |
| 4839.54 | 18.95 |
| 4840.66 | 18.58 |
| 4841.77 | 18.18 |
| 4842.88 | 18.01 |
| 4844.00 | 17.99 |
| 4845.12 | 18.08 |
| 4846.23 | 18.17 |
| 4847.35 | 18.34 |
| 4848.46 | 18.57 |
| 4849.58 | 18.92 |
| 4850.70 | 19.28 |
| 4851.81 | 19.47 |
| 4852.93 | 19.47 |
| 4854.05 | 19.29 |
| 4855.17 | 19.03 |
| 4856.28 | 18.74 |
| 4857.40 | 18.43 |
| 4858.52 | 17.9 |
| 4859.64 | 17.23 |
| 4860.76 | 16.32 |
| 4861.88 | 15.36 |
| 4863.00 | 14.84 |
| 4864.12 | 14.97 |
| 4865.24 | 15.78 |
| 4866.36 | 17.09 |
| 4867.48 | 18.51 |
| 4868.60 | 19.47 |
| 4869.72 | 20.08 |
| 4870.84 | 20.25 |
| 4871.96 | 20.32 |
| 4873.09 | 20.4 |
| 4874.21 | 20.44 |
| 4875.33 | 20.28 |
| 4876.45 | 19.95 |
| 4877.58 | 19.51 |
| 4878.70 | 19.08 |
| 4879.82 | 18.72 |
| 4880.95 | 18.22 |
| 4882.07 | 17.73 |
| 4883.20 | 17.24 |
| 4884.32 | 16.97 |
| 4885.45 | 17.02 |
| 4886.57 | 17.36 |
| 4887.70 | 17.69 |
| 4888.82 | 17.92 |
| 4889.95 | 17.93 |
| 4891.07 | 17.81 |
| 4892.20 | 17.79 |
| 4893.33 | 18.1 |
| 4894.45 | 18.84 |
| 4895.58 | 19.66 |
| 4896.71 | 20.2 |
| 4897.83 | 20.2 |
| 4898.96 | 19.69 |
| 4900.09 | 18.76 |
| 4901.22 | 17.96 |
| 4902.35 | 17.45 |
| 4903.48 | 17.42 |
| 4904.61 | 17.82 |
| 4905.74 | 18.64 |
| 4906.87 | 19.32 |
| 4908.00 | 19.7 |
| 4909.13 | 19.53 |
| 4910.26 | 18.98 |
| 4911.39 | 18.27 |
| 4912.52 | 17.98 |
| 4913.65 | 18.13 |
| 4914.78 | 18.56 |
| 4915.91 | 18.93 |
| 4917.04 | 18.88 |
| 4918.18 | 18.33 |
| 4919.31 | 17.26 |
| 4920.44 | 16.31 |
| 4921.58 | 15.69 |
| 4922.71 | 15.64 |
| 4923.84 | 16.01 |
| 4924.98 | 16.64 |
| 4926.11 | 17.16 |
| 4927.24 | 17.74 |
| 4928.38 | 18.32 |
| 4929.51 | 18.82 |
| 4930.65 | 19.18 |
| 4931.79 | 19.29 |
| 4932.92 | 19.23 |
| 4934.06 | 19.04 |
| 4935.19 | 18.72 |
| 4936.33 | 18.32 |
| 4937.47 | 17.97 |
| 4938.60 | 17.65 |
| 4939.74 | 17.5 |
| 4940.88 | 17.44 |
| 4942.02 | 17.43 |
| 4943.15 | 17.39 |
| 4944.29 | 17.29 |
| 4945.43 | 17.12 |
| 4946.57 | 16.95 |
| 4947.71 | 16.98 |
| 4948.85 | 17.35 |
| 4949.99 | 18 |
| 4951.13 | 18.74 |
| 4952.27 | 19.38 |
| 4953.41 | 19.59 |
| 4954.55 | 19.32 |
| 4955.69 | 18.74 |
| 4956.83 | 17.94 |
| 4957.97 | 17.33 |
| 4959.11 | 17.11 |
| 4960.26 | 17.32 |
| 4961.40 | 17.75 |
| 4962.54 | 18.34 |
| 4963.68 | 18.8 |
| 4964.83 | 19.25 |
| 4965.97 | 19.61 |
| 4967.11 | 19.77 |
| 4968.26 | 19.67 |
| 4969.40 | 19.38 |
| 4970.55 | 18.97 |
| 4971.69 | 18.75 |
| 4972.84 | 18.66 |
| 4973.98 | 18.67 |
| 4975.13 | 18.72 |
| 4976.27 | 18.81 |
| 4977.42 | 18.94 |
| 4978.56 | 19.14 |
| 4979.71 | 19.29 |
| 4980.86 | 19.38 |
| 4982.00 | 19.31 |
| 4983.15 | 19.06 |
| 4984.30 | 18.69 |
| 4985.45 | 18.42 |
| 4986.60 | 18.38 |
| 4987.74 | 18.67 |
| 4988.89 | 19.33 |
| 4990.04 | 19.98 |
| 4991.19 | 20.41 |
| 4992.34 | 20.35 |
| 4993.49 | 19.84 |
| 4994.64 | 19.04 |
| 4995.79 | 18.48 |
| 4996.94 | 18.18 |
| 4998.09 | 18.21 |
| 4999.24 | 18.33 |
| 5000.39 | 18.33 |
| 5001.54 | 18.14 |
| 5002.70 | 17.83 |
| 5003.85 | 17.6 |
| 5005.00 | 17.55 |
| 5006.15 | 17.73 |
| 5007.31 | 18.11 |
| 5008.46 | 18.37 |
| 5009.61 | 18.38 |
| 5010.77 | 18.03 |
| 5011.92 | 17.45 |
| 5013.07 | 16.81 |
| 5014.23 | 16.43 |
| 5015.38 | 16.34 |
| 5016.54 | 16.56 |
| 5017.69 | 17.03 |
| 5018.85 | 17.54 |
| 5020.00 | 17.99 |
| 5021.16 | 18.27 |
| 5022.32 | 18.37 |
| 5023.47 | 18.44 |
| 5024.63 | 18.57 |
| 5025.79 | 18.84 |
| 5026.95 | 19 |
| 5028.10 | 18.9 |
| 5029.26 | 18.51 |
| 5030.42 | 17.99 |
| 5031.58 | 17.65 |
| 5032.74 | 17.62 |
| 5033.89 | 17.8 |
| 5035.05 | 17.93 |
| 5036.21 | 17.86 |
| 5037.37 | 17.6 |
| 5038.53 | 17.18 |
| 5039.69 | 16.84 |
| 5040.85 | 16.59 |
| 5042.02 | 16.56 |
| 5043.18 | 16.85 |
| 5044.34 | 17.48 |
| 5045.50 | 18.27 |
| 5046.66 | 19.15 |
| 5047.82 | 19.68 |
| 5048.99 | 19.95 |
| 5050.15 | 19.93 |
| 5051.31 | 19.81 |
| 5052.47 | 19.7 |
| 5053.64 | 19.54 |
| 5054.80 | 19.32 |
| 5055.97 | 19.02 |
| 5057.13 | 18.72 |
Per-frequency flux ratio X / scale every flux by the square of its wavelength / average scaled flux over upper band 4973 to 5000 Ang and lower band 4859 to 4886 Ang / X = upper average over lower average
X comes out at 1.1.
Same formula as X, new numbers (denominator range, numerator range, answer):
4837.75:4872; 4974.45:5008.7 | 1.09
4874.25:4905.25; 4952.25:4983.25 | 1.05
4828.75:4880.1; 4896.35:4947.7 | 1.01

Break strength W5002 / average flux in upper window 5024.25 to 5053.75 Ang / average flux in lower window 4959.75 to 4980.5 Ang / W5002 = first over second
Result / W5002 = 1.0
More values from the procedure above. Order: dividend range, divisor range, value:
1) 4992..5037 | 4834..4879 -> 0.98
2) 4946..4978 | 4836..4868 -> 1.03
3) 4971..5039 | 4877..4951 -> 1.01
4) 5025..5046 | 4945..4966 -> 0.98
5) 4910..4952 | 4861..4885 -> 0.97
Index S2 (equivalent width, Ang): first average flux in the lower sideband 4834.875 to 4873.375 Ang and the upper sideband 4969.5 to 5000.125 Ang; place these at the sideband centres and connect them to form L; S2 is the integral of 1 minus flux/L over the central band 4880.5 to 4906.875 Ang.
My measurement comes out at 0.4 Ang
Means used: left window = 18.3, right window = 19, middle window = 18.2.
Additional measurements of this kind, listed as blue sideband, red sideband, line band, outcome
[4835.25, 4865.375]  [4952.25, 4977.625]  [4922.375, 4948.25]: 1.1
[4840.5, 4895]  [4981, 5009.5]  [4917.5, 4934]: 0.8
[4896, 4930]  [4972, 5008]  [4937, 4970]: 0.5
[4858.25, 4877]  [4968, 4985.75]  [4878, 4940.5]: 1.1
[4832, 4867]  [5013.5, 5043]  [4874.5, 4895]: -0.4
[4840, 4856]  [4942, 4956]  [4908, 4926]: 0.5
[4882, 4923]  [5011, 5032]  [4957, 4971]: -0.5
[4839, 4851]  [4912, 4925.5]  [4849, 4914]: -2.0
